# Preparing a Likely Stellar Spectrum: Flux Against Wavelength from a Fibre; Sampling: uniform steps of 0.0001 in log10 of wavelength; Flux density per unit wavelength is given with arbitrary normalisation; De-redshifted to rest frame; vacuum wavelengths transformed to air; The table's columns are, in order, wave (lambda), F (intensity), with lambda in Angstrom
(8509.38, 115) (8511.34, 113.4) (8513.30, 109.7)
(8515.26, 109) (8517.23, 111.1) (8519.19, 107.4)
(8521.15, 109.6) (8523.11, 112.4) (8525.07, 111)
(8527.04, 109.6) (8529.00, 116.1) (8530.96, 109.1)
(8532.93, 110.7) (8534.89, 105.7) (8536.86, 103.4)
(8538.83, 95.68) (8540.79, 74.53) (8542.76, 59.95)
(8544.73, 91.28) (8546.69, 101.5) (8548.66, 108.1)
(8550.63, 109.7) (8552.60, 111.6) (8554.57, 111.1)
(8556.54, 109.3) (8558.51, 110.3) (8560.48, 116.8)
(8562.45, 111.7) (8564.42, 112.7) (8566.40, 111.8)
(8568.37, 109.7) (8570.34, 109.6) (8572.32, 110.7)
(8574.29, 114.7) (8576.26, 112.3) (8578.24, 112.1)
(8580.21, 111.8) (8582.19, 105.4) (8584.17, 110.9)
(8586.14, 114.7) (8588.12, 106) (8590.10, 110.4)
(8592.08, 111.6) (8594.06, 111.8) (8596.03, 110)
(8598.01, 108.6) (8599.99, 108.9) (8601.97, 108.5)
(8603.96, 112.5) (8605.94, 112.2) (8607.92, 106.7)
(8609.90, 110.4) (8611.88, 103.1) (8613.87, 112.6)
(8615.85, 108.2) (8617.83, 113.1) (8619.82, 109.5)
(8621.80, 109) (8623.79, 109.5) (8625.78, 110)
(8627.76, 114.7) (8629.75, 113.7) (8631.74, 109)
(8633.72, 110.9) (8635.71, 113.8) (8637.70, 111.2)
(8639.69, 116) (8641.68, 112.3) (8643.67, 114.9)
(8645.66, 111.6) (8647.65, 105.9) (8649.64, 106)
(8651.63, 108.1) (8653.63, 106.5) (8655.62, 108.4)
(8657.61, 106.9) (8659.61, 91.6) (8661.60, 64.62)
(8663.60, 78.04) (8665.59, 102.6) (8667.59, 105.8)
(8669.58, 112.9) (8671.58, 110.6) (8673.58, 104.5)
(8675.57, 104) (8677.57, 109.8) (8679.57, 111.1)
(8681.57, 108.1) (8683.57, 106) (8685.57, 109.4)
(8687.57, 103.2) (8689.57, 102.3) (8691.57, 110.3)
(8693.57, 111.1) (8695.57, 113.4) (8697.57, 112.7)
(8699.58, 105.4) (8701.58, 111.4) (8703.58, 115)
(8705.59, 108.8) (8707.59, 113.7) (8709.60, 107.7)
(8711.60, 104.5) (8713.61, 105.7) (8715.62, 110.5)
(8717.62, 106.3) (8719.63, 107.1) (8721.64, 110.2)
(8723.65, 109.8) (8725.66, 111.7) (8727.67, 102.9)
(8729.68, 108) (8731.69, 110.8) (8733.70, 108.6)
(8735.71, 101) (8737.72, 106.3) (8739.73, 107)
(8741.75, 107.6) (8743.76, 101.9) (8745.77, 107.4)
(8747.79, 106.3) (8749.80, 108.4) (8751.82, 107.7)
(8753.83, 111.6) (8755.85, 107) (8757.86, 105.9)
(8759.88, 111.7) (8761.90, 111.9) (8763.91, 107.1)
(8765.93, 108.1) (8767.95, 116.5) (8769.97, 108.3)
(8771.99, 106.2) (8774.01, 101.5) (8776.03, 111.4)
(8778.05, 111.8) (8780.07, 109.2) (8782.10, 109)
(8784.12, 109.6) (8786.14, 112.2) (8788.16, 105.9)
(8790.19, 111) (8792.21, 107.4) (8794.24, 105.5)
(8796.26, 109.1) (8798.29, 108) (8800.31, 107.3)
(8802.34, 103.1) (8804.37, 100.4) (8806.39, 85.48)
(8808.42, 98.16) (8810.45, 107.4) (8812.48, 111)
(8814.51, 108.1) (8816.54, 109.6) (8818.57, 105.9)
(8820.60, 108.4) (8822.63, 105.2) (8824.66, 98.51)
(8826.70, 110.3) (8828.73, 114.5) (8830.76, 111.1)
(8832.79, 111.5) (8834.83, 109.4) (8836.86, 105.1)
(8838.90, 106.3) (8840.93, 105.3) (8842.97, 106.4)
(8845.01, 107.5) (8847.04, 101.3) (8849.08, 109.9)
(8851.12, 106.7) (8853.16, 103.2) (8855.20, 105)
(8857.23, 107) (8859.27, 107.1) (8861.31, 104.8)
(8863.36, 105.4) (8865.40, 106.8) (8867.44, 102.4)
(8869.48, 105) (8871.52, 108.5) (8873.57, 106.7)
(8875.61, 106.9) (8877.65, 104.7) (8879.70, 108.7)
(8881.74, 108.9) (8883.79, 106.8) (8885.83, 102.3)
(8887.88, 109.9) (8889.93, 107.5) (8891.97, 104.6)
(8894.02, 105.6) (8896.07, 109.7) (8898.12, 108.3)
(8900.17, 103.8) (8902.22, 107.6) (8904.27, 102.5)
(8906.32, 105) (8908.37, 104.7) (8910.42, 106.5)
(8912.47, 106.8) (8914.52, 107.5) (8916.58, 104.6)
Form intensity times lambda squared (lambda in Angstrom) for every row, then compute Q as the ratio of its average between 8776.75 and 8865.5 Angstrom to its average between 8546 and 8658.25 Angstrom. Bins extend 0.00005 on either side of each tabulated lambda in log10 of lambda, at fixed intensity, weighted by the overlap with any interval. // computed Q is 1.02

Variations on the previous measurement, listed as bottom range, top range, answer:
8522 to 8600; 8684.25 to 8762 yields 1.05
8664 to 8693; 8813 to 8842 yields 1.05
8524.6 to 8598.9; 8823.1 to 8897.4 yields 1.07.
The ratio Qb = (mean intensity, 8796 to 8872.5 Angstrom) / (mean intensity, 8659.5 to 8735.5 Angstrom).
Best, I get 1.00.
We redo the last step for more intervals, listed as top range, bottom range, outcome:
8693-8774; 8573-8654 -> 0.98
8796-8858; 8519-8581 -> 0.99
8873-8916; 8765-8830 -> 0.99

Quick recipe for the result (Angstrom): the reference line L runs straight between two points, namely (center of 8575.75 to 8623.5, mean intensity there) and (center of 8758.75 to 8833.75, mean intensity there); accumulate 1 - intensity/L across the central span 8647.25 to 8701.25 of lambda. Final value 2.2 Angstrom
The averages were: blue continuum 110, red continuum 107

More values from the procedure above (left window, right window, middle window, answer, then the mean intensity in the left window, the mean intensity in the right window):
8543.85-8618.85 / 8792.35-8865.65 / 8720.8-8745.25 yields 0.08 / 110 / 106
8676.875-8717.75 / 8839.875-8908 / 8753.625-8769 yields -0.28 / 109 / 106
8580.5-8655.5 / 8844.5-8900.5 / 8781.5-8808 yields 0.50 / 110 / 106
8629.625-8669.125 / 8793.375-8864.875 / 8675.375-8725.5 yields -1.76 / 105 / 106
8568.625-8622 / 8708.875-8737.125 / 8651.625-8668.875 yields 1.94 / 110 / 107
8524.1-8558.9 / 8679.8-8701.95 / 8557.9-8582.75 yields -1.90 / 103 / 108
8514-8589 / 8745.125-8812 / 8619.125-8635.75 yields -0.60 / 107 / 107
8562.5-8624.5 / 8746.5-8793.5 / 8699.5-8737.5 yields 0.32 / 110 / 109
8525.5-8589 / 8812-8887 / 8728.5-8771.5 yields -0.52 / 107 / 107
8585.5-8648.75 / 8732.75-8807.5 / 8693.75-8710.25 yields -0.36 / 111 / 107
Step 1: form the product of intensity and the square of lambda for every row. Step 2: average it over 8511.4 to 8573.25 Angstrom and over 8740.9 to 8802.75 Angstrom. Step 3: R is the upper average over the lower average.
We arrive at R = 1.1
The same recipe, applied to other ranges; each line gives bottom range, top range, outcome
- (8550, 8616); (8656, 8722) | 0.98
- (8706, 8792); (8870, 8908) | 1.02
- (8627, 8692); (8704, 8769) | 1.04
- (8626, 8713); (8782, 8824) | 1.02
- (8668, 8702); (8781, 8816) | 1.00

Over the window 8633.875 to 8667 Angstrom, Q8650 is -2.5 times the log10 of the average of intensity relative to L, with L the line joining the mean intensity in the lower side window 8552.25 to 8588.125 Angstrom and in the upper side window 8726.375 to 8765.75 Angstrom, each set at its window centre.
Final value 0.06 mag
